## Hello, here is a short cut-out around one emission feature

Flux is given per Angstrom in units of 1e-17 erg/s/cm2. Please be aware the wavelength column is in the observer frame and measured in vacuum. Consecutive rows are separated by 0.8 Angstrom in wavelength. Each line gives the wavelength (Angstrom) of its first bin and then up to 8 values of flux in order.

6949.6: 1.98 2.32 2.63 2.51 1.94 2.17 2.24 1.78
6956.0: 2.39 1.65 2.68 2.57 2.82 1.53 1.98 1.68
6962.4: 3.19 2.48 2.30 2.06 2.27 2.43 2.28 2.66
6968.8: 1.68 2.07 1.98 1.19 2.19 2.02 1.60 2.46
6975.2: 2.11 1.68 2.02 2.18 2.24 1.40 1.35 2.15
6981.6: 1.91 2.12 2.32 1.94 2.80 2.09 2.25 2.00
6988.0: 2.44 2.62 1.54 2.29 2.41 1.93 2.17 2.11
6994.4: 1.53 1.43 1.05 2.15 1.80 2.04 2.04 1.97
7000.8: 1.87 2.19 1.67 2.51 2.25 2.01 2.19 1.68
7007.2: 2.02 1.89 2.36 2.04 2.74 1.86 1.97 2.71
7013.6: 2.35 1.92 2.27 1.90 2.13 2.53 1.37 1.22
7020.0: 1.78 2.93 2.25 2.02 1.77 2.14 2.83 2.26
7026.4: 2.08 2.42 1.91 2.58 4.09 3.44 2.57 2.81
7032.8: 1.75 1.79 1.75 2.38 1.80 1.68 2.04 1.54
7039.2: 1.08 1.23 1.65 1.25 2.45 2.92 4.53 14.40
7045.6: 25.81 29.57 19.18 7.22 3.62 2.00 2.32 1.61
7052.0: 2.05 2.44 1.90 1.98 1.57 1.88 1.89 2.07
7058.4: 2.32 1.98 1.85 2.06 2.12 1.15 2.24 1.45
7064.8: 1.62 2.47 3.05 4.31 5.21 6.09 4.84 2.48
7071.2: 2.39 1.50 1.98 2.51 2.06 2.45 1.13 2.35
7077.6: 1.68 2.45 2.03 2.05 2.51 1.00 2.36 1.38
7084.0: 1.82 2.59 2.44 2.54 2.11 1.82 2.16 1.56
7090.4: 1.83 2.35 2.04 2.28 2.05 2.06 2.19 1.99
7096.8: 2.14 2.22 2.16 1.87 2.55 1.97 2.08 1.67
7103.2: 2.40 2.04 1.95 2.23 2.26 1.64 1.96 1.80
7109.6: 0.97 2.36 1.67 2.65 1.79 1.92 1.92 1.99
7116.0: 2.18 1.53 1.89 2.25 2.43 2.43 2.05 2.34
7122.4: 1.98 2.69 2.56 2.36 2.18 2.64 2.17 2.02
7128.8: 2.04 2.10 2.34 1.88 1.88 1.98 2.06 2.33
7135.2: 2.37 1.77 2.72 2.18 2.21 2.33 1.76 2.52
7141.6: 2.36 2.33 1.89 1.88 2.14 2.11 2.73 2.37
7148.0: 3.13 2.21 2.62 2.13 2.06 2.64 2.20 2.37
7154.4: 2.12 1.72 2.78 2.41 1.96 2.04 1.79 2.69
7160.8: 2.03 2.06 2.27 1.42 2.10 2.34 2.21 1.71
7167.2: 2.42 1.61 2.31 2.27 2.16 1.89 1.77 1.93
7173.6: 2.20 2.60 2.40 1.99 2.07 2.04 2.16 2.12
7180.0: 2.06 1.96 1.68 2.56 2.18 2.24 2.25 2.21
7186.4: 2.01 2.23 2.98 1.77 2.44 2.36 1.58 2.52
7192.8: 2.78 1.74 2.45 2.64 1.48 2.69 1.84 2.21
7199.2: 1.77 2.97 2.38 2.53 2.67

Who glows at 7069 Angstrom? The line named [N II] 6583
